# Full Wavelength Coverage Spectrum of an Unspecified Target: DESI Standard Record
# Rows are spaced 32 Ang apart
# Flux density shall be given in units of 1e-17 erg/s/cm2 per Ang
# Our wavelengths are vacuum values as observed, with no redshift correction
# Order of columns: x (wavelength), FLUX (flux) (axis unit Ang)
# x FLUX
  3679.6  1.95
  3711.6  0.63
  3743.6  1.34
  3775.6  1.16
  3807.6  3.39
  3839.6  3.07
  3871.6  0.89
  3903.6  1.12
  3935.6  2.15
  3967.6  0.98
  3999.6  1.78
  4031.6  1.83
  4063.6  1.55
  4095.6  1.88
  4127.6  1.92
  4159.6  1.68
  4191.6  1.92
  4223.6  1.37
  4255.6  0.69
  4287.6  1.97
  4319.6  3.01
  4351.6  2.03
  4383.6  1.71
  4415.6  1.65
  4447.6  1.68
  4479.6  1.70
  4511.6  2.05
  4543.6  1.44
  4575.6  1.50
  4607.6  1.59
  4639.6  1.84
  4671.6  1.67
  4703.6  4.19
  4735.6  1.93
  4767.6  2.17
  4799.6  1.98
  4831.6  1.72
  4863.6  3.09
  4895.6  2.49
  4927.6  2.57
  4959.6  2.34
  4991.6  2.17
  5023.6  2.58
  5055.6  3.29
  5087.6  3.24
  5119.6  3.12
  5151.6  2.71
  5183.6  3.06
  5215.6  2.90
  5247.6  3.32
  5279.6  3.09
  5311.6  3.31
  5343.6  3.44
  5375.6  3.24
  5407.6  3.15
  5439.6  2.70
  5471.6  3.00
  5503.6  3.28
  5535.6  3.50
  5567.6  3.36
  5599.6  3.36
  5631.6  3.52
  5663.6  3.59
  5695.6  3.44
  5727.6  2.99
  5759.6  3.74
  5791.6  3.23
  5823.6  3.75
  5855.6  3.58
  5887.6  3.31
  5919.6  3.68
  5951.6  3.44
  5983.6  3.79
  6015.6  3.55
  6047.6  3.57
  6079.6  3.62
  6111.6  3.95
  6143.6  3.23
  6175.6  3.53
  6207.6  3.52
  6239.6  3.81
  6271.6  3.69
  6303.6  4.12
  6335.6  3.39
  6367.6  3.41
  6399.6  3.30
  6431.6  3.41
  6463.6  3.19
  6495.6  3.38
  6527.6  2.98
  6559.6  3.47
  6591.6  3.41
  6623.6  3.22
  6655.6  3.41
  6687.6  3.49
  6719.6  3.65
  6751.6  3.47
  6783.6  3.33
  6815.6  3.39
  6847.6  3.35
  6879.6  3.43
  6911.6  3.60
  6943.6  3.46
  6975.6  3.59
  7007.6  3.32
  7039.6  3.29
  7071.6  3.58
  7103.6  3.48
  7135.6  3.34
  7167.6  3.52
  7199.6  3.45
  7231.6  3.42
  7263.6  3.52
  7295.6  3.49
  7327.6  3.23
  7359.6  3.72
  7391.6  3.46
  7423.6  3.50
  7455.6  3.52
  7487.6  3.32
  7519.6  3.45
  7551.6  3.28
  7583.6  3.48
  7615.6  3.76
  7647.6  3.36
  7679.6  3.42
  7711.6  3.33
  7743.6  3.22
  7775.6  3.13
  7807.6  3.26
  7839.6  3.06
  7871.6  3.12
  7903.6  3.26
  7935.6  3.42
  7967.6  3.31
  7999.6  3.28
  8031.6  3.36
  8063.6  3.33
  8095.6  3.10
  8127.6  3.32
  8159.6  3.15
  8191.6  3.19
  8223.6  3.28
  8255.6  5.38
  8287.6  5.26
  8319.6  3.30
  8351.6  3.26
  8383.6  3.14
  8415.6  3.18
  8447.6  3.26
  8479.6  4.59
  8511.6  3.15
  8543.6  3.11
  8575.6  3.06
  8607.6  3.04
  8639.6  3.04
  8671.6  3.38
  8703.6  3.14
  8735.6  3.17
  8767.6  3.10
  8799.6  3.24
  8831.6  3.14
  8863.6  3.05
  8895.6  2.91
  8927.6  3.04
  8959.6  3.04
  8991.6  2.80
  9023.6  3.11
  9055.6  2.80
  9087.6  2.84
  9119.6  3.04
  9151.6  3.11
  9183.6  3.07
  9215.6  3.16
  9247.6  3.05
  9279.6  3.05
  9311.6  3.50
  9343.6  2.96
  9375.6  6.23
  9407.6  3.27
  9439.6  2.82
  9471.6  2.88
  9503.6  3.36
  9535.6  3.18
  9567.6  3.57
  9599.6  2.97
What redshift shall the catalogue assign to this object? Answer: 0.26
